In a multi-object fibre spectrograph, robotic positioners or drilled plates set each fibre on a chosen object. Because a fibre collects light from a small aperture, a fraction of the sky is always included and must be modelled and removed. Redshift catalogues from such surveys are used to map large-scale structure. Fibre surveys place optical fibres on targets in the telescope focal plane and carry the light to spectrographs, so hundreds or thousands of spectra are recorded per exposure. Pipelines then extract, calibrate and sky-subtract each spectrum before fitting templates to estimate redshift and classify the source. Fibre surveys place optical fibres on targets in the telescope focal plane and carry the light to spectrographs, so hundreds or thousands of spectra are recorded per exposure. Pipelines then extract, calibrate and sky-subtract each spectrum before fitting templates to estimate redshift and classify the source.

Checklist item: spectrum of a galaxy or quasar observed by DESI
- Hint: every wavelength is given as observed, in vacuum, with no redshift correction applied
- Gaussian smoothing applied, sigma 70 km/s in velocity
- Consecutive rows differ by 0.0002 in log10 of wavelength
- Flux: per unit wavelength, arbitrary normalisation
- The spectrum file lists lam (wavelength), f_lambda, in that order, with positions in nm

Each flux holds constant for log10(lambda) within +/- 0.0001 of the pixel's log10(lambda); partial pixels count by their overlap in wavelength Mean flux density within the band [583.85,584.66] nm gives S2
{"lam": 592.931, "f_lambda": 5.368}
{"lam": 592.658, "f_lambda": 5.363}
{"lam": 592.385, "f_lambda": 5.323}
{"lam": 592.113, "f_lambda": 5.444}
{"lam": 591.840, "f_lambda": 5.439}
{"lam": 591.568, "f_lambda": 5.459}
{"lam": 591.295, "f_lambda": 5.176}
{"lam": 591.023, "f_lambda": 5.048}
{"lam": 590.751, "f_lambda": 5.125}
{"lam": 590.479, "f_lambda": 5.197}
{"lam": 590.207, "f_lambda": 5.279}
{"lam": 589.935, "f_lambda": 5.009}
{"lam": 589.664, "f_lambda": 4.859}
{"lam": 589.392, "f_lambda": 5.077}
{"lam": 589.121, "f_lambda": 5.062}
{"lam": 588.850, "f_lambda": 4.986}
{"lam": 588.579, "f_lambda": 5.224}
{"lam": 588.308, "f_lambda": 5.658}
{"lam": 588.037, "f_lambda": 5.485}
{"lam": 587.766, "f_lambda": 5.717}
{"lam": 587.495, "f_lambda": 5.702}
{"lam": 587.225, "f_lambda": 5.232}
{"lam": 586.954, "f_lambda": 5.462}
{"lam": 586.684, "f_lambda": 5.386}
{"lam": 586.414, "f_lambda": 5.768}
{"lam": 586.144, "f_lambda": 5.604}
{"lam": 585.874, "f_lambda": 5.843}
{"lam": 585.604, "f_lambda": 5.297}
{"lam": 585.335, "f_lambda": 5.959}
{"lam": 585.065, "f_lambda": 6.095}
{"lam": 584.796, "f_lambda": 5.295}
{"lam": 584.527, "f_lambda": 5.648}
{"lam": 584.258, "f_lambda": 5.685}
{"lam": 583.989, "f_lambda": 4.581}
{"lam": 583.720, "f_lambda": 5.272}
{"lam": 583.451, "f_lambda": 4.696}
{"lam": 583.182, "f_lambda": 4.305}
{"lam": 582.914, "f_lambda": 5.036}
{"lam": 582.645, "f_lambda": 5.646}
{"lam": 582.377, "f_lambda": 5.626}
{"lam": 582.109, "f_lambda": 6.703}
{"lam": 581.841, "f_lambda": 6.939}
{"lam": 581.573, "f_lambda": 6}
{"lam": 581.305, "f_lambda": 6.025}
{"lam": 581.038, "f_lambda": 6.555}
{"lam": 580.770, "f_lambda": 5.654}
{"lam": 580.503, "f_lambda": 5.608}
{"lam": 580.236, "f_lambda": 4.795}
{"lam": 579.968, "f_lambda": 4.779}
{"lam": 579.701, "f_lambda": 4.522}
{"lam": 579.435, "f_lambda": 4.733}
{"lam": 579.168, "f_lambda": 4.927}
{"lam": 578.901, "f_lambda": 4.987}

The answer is 5.3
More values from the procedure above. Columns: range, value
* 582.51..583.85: 4.99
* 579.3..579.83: 4.64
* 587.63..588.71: 5.52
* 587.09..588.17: 5.53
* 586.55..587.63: 5.45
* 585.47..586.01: 5.57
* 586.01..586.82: 5.59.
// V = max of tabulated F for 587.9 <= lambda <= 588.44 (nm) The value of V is 5.658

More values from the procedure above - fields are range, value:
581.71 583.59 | 6.939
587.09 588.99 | 5.717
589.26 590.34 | 5.279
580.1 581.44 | 6.555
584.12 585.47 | 6.095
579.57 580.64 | 5.608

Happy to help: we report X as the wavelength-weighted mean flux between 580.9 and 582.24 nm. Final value 6.44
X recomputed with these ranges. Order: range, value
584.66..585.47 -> 5.79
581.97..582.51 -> 6.17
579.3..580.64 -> 4.89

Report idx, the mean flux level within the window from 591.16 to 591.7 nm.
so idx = 5.31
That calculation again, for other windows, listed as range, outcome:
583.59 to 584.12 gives 4.92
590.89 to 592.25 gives 5.32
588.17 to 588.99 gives 5.29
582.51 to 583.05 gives 5.34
